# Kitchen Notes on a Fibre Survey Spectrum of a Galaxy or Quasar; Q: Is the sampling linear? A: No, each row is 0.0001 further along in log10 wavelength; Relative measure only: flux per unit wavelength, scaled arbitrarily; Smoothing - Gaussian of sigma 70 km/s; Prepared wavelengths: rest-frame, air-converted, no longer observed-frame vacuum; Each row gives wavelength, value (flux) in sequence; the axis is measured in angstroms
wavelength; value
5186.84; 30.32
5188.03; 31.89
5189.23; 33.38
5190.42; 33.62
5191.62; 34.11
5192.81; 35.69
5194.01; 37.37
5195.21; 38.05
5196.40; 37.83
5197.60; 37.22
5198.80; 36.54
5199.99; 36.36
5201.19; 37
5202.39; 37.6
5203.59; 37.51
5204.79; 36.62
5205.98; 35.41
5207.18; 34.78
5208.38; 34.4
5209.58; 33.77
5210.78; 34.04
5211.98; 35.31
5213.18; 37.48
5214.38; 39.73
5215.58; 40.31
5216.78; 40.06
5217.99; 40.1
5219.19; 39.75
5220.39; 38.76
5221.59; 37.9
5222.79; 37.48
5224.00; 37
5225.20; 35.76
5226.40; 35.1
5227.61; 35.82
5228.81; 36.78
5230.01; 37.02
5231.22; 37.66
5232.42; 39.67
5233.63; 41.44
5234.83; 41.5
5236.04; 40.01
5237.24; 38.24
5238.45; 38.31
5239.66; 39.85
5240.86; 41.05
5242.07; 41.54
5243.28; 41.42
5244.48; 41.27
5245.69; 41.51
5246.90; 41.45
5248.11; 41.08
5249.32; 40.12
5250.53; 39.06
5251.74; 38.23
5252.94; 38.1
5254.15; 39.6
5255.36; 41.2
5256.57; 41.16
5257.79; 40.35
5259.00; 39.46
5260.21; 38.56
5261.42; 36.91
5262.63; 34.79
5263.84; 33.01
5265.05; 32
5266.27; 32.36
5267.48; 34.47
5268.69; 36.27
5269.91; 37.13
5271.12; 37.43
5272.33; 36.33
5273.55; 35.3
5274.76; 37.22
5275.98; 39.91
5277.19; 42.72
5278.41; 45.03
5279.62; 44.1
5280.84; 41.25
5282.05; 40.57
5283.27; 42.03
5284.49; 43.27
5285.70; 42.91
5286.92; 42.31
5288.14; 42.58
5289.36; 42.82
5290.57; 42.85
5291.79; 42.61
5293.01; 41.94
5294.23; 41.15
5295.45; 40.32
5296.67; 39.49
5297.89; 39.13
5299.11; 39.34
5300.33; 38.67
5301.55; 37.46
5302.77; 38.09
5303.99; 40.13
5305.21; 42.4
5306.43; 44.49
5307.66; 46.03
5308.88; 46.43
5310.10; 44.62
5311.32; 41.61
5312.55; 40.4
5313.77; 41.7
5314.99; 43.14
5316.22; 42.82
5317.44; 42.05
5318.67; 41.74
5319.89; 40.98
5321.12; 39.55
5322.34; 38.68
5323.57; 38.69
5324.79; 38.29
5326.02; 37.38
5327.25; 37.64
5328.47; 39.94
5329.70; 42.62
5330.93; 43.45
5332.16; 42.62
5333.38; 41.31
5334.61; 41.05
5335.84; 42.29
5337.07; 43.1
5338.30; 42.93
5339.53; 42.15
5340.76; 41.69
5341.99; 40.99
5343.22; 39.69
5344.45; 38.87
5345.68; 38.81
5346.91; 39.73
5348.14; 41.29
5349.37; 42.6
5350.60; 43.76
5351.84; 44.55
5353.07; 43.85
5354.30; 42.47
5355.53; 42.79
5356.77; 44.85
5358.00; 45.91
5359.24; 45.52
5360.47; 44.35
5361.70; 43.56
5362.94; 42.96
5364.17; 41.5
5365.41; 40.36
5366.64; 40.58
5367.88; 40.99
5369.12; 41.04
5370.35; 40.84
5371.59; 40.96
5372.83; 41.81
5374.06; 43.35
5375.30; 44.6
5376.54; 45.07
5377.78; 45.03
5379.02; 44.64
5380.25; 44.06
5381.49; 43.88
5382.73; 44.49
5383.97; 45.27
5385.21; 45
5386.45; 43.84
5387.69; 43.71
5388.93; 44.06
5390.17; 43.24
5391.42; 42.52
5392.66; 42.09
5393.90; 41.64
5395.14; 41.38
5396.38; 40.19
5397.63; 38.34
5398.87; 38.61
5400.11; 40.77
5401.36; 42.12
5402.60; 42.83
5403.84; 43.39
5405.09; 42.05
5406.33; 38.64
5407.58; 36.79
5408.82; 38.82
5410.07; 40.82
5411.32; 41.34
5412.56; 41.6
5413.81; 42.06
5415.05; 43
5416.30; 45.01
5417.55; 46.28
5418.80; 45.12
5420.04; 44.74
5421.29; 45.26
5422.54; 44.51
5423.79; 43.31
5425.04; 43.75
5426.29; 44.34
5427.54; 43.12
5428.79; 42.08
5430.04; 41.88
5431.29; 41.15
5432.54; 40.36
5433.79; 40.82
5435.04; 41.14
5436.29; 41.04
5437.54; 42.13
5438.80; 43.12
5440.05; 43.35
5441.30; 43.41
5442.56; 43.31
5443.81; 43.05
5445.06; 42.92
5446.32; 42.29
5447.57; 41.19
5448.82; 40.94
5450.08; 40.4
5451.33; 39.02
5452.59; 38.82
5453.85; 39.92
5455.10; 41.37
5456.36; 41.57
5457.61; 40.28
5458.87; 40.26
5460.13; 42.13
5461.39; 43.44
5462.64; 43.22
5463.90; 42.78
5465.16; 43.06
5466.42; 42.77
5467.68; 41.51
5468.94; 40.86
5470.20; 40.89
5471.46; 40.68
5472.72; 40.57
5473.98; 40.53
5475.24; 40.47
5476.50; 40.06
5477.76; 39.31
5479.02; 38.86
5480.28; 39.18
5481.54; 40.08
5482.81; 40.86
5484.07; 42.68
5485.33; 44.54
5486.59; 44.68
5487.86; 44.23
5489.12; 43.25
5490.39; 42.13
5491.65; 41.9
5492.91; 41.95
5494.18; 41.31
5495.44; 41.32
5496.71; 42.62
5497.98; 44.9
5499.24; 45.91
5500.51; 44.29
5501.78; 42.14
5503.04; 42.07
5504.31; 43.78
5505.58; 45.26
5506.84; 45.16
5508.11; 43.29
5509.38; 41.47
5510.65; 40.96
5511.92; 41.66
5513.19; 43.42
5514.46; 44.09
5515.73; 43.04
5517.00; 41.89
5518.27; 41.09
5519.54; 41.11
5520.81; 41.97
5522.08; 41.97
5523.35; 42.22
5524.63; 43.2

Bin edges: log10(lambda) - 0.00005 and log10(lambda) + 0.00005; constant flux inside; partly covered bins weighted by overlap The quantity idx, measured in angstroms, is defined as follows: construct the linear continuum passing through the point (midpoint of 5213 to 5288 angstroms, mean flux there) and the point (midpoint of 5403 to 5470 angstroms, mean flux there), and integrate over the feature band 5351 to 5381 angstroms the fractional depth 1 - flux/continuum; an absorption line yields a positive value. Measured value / -1.6 angstroms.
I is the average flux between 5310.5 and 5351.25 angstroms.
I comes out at 41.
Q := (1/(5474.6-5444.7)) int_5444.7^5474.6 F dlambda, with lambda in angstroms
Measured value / 41.3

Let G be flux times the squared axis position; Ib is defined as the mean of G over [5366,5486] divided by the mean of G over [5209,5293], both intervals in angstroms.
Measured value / 1.15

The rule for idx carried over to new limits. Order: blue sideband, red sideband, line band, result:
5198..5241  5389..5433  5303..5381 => -3.1 angstroms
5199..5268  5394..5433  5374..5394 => -1.3 angstroms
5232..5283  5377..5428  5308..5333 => -0.4 angstroms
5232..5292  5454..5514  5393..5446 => -1.0 angstroms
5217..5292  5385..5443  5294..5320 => -0.8 angstroms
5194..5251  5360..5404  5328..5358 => -0.4 angstroms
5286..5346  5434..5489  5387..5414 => 0.1 angstroms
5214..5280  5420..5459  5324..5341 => -0.4 angstroms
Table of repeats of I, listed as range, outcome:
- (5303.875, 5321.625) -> 42.6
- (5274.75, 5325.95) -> 41.5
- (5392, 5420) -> 41.6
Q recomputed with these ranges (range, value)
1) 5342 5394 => 42.9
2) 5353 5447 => 42.6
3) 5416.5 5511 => 42.2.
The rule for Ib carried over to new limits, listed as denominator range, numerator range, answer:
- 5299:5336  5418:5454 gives 1.07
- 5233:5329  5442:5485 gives 1.10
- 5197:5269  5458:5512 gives 1.22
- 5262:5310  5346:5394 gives 1.11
